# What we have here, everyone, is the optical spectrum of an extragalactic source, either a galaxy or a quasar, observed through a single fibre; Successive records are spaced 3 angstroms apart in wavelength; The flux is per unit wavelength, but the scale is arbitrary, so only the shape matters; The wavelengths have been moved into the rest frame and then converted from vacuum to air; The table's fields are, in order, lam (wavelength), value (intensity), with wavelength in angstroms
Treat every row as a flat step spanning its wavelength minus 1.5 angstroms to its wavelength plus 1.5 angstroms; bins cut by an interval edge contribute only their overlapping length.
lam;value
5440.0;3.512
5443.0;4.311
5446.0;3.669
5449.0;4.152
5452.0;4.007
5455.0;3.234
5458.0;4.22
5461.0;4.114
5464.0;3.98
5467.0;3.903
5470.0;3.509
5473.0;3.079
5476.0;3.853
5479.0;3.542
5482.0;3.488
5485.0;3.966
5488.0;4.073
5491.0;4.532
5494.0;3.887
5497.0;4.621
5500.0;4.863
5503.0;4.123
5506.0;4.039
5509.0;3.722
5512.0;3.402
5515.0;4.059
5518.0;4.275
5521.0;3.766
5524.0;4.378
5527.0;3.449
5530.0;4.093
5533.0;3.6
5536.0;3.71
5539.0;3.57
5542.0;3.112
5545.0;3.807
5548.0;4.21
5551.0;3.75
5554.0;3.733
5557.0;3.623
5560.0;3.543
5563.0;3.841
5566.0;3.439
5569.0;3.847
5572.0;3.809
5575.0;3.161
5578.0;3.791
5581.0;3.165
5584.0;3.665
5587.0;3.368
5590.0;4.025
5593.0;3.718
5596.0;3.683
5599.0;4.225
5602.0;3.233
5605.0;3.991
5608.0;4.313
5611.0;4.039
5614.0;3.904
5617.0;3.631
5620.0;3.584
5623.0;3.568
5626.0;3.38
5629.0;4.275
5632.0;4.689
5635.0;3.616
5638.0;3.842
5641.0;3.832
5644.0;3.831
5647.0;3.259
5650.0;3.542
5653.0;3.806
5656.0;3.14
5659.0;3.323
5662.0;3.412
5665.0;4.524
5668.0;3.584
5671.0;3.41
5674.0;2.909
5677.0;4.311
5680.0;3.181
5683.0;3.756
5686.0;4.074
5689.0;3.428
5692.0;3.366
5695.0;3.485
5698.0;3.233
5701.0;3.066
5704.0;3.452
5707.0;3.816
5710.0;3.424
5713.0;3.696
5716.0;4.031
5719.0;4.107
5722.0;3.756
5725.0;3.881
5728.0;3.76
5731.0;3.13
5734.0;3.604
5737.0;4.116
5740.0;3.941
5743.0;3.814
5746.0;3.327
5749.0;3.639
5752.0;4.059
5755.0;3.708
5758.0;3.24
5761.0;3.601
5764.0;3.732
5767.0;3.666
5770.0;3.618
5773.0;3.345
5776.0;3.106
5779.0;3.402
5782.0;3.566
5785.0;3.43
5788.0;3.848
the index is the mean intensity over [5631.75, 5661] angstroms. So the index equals 3.64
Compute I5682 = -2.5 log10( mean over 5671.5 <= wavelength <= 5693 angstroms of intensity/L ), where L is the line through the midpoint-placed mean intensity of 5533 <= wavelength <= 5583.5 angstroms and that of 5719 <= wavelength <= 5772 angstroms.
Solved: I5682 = 0.03 mag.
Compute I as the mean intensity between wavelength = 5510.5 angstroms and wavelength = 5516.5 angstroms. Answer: 3.73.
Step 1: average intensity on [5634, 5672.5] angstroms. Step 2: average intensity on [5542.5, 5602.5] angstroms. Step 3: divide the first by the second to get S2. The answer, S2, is 1.0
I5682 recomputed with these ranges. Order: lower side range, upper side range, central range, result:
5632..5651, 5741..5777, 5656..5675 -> 0.06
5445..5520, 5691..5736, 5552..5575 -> 0.05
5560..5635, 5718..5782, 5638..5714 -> 0.04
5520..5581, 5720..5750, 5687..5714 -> 0.08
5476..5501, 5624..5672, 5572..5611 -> 0.04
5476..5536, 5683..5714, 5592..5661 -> -0.02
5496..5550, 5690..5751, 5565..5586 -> 0.09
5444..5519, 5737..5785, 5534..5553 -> 0.05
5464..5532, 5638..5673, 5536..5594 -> 0.04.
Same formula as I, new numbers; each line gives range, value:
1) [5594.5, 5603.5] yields 3.71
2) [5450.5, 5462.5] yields 3.89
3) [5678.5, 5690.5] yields 3.61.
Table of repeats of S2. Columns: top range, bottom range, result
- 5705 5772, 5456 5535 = 0.94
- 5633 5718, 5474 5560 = 0.92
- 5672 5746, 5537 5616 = 0.98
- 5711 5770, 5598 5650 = 0.97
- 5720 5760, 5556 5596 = 1.02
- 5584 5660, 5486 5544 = 0.95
